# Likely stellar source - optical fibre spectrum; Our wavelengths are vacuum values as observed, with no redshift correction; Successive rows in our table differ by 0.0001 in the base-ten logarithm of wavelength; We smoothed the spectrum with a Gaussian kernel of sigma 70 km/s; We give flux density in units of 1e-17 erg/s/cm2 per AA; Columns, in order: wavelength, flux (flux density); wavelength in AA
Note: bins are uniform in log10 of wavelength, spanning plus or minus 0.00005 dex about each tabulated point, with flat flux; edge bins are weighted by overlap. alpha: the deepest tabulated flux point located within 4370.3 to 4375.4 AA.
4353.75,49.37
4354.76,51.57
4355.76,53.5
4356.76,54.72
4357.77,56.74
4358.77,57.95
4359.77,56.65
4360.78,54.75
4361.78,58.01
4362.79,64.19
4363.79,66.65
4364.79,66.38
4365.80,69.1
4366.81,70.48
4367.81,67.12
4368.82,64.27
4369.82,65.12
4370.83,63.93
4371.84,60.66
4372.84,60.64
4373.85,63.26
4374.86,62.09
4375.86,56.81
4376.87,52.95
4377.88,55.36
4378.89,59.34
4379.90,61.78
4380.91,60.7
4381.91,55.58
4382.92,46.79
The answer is 60.64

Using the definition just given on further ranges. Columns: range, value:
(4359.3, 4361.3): 54.75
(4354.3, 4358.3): 51.57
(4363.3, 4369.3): 64.27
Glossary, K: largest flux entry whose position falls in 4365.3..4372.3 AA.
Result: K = 70.48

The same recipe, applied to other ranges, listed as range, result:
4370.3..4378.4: 63.93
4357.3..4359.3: 57.95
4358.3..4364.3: 66.65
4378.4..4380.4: 61.78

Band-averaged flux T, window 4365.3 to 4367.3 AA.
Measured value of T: 69.6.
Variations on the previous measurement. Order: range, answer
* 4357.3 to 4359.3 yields 57.6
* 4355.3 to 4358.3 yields 55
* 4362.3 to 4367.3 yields 67.4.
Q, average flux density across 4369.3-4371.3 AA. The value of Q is 64.6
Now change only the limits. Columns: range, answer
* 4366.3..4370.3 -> 66.8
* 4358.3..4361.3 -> 56.5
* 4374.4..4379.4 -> 57.3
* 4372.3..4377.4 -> 59.2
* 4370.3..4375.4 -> 62.1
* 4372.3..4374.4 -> 62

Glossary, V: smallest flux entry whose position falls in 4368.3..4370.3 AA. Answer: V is 64.27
